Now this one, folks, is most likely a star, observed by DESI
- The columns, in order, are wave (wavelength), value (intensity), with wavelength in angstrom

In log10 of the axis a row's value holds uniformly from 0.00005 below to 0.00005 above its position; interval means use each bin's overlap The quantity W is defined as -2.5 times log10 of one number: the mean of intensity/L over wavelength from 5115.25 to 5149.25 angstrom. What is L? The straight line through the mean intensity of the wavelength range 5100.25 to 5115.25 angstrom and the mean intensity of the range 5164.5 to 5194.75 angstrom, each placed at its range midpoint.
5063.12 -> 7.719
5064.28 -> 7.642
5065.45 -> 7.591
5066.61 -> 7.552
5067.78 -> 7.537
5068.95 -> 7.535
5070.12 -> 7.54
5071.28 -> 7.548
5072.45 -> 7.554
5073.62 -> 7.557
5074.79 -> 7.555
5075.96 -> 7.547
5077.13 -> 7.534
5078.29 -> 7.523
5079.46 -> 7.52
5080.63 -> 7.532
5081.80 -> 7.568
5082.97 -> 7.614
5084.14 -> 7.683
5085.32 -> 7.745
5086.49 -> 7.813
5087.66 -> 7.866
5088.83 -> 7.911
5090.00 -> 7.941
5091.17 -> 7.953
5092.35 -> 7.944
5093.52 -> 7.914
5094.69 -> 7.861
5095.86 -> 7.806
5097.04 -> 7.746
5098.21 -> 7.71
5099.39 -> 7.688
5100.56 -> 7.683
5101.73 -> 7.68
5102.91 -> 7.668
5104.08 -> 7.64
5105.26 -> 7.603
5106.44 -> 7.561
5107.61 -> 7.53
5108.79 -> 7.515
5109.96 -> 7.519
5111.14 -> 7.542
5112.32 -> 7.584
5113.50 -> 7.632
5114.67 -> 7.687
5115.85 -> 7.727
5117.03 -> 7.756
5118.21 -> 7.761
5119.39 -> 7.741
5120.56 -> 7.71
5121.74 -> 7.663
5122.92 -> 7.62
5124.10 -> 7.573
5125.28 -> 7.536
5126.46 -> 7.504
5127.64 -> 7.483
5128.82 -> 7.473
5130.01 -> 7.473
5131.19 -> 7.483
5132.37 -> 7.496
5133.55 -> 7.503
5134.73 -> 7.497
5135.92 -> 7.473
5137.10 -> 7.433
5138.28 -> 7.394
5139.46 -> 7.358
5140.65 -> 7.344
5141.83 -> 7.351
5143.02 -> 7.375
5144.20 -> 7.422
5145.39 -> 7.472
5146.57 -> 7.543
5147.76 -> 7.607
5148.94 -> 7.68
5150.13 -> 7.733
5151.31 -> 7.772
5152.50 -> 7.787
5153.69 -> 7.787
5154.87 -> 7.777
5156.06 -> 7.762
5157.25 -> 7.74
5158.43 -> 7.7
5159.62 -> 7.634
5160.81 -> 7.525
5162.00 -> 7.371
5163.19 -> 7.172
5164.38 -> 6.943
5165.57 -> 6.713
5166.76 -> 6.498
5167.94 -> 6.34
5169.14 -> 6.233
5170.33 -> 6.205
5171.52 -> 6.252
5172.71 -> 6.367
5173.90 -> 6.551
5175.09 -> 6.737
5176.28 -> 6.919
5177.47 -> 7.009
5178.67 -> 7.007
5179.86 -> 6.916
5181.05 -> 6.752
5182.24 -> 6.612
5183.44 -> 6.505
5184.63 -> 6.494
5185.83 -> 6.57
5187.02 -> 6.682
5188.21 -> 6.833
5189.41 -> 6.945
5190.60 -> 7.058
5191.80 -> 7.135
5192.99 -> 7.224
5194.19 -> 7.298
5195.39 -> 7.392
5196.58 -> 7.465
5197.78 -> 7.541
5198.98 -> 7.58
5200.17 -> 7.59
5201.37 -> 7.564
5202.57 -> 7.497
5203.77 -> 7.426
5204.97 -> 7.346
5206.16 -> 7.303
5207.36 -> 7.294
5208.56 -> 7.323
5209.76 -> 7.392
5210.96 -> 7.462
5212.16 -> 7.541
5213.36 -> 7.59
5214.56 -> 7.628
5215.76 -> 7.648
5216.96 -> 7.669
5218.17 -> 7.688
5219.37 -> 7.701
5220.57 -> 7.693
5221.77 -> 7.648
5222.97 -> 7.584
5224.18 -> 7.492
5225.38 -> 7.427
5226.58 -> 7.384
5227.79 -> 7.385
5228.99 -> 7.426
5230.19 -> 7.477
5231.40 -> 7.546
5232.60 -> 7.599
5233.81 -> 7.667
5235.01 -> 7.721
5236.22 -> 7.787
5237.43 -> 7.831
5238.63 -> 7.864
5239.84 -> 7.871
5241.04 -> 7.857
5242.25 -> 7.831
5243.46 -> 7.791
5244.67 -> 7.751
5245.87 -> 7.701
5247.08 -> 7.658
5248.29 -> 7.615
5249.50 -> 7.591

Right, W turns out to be -0.03 mag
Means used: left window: 7.6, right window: 6.72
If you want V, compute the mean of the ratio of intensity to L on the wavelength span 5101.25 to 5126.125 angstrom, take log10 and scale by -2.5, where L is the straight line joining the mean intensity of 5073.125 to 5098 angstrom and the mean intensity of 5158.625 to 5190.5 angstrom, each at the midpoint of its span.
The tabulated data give -0.03 mag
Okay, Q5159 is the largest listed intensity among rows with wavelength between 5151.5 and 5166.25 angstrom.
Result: 7.787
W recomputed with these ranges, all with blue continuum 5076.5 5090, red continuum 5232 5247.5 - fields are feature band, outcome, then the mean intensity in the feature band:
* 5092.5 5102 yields -0.013 mag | 7.78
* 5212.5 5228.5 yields 0.025 mag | 7.58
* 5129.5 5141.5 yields 0.037 mag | 7.45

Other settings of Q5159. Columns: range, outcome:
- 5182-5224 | 7.701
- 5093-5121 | 7.914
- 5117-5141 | 7.761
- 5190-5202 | 7.59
